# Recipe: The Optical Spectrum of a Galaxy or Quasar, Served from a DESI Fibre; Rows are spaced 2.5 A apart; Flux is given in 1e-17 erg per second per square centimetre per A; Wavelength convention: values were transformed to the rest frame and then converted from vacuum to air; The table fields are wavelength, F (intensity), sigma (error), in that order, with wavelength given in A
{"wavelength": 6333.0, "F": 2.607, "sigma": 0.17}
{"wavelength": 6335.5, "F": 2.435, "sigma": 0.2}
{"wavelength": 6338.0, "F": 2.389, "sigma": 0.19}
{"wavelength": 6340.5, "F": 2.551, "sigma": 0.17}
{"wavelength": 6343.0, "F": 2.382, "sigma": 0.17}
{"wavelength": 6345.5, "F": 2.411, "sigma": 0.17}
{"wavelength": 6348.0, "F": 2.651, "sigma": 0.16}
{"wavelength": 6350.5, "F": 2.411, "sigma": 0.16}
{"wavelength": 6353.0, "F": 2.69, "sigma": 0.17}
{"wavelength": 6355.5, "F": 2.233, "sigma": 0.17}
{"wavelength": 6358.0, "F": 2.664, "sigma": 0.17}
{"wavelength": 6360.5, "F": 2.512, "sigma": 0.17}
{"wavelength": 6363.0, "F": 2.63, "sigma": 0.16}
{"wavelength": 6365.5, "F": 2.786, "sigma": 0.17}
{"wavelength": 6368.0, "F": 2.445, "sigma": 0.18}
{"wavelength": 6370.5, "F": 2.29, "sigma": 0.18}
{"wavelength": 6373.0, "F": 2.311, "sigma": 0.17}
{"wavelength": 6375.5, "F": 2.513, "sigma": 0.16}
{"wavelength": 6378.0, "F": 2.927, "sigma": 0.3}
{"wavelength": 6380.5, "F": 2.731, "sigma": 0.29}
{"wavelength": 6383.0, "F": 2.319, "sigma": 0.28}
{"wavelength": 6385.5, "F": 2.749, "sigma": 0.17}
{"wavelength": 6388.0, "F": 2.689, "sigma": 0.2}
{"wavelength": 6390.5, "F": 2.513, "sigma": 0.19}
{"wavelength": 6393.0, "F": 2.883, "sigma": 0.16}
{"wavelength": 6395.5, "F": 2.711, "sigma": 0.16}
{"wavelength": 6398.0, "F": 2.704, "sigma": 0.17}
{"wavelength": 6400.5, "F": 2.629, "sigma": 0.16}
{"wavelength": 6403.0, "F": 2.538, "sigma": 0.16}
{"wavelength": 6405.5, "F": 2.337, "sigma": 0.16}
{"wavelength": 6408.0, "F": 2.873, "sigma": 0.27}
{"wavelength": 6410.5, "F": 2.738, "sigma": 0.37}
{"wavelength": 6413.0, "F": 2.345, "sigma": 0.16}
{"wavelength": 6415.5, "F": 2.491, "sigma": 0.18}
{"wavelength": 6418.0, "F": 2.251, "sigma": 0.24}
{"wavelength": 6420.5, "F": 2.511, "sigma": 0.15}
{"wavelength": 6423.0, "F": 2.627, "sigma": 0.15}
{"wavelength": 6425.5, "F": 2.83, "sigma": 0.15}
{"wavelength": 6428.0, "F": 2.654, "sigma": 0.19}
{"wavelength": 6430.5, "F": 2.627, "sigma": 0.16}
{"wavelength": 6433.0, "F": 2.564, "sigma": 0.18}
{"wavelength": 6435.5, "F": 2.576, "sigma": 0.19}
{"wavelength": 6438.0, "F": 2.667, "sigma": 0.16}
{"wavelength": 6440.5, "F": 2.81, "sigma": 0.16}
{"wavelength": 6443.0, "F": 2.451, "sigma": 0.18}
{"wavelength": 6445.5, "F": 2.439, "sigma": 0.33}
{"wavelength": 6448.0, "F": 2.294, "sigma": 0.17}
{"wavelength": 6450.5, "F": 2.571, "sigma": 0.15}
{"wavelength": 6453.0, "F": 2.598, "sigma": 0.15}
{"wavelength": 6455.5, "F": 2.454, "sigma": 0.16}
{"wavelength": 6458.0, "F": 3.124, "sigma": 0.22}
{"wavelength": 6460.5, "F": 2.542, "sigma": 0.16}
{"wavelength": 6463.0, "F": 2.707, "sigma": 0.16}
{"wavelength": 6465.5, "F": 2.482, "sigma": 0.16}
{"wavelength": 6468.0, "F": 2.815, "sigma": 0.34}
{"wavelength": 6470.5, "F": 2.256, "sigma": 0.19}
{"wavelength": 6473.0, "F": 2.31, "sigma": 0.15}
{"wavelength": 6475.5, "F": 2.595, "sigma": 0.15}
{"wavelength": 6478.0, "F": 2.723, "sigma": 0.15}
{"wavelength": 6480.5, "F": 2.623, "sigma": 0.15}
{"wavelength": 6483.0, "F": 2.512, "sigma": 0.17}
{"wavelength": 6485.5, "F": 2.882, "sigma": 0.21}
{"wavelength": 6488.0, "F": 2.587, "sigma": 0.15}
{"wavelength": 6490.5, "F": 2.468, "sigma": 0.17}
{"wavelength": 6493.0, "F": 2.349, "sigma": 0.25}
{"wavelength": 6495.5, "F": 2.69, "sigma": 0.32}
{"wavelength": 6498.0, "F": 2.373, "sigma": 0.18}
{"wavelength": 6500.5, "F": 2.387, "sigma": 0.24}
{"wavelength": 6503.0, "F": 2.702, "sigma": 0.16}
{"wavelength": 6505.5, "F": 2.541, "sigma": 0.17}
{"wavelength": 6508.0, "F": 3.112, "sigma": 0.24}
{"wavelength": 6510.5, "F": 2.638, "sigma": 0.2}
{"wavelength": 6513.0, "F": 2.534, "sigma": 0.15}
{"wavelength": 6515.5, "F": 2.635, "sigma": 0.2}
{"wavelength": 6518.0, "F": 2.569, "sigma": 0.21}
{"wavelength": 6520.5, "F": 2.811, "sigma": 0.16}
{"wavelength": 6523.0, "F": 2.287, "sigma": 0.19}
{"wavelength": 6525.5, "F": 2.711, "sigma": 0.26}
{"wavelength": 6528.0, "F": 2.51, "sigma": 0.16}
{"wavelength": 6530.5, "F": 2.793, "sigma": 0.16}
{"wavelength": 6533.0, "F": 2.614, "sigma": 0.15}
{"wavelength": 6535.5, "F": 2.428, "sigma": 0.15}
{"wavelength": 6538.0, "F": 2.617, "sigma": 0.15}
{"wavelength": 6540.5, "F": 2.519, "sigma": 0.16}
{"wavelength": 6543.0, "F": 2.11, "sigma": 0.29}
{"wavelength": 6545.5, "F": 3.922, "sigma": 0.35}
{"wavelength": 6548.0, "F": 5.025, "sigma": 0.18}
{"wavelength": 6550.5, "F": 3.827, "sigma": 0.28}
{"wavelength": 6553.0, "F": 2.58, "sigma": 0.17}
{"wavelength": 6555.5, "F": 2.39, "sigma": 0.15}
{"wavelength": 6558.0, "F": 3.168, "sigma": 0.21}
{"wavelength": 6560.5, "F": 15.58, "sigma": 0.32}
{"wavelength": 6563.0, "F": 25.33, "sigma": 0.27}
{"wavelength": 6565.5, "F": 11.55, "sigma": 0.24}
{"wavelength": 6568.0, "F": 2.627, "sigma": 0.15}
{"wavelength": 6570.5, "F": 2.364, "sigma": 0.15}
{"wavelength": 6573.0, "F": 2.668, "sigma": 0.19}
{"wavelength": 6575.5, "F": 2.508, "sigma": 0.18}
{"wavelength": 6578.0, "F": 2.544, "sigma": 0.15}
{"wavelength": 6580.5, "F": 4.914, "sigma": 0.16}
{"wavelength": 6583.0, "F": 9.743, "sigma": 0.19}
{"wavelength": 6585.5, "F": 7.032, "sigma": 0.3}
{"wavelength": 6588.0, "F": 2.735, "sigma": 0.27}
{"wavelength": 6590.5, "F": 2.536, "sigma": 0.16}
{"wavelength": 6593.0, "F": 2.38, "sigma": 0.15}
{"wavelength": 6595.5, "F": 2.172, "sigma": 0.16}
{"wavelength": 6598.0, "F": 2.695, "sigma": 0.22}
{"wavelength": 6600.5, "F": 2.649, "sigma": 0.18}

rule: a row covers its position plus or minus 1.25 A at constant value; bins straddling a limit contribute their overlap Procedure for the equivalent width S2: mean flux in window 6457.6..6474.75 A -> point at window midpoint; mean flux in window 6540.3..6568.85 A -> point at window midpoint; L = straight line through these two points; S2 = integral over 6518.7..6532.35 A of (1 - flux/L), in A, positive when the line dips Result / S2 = 7.1 A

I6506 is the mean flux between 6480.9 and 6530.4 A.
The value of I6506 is 2.6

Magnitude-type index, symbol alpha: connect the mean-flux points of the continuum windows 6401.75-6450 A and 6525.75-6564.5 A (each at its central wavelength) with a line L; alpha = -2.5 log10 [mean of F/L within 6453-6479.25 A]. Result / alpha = 0.31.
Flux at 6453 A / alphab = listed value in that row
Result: 2.598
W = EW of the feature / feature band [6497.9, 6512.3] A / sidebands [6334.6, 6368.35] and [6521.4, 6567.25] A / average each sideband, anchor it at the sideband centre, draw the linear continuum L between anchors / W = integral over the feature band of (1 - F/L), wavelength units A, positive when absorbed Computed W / 6.3 A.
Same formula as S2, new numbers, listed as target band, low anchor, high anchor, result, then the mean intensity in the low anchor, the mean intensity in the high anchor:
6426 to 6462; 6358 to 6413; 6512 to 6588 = 7.90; 2.61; 4.67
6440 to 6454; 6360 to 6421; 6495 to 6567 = 3.27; 2.58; 4.32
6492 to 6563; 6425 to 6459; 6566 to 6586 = 5.02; 2.61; 4.47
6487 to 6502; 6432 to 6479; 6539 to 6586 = 5.15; 2.58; 5.88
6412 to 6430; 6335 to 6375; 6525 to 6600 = 3.69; 2.49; 4.69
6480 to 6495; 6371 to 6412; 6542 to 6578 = 6.53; 2.63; 6.02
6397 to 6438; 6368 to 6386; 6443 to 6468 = -0.37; 2.53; 2.58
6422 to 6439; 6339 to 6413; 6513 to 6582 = 2.84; 2.58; 4.49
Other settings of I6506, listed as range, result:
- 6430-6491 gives 2.59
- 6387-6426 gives 2.6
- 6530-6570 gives 5.68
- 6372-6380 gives 2.61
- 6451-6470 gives 2.65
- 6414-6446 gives 2.58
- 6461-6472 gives 2.56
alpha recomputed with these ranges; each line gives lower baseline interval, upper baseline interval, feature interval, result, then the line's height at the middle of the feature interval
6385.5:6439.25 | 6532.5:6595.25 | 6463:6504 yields 0.42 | 3.78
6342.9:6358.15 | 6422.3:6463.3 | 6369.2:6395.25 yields -0.03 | 2.53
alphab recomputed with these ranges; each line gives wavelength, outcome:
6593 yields 2.38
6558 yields 3.168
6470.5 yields 2.256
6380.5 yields 2.731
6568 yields 2.627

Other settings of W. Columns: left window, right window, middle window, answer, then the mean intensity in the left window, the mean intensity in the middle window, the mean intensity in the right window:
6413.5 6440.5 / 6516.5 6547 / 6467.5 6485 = 0.5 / 2.58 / 2.55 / 2.68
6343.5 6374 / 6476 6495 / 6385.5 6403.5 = -1.1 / 2.5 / 2.68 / 2.6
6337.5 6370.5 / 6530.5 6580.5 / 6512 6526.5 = 6.4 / 2.51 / 2.59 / 5.11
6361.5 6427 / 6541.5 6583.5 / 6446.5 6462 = 4.9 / 2.59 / 2.6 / 5.96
